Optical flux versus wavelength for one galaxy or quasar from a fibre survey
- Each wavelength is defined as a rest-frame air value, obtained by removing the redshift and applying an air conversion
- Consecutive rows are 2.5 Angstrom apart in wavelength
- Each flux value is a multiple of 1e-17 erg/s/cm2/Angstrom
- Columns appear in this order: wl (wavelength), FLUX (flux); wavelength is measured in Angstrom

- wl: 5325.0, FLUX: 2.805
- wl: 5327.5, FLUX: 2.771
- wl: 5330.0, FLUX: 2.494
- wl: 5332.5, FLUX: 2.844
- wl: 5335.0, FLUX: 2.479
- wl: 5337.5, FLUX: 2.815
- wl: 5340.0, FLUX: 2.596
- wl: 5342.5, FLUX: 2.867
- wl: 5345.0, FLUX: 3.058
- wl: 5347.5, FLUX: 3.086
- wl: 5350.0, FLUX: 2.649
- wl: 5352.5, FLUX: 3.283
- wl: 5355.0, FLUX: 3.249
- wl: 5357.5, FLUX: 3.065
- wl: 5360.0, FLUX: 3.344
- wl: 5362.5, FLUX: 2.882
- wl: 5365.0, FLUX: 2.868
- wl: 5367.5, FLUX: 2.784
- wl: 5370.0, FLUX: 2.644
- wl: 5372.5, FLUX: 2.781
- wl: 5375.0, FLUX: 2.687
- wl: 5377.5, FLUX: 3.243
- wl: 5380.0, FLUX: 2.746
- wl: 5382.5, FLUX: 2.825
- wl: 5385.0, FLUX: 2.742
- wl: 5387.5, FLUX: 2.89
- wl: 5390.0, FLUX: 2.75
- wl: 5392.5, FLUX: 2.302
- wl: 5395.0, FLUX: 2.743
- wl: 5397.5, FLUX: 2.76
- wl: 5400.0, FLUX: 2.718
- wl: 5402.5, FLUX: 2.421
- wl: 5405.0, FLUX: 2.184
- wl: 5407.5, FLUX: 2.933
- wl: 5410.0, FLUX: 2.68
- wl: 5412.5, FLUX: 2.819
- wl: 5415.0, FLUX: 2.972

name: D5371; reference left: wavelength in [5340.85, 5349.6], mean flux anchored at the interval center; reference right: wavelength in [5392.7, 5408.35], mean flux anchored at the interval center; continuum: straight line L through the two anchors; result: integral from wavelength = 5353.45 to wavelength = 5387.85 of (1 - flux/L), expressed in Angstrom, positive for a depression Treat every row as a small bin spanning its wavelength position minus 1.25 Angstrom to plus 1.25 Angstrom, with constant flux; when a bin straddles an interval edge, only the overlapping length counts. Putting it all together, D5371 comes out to -1.5 Angstrom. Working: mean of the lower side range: 2.95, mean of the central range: 2.91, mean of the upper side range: 2.6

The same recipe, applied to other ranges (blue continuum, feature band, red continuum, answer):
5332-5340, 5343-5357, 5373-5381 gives -1.54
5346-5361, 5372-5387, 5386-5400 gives -0.05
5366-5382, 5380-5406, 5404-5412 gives 0.69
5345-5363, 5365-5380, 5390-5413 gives 0.40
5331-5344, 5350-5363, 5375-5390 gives -1.64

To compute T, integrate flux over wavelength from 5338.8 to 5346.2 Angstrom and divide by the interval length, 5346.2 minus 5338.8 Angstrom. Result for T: 2.84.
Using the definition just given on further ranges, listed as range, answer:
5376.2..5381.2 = 2.99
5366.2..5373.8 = 2.74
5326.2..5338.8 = 2.68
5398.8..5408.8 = 2.56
